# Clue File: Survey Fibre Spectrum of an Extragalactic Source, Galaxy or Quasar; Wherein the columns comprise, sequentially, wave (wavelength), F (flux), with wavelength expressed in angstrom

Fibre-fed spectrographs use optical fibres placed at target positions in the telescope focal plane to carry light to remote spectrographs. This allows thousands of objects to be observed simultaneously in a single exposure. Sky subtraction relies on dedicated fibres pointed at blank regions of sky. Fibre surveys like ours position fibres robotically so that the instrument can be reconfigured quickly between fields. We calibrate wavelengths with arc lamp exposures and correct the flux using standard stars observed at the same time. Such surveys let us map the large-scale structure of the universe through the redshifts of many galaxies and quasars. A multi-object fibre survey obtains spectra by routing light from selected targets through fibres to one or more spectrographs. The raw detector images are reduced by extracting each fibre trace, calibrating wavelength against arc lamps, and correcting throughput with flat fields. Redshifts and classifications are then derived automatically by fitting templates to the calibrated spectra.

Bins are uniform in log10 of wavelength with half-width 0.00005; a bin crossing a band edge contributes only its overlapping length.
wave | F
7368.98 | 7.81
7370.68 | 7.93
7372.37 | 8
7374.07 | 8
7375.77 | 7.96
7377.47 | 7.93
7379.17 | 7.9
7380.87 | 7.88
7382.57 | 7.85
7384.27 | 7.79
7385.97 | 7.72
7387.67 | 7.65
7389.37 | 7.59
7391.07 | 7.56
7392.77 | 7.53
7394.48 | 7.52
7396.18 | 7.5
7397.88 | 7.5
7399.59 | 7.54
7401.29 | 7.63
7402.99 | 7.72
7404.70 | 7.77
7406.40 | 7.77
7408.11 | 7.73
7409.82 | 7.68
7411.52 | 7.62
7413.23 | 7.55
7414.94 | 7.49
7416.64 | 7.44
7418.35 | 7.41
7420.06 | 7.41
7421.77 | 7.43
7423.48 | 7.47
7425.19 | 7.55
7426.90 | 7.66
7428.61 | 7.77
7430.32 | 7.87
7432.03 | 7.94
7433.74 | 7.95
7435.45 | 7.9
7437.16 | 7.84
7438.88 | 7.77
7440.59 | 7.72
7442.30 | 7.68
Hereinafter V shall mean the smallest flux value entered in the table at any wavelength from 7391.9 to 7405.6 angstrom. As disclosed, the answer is 7.5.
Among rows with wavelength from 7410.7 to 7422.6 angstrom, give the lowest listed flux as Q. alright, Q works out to 7.41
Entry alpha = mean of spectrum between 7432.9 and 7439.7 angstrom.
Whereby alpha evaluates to 7.86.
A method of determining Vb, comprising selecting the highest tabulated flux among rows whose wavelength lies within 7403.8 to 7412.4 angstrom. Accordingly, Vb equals 7.77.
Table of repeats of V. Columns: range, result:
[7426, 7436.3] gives 7.66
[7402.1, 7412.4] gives 7.62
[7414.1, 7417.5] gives 7.44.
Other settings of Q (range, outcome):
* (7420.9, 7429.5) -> 7.43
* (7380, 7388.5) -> 7.65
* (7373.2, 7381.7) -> 7.88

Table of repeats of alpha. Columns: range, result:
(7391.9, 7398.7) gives 7.51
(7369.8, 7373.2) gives 7.97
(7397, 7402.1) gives 7.56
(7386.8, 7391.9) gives 7.61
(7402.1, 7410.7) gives 7.74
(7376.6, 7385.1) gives 7.87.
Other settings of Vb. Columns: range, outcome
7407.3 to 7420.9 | 7.73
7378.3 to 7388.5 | 7.9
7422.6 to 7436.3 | 7.95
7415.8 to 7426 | 7.55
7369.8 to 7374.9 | 8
